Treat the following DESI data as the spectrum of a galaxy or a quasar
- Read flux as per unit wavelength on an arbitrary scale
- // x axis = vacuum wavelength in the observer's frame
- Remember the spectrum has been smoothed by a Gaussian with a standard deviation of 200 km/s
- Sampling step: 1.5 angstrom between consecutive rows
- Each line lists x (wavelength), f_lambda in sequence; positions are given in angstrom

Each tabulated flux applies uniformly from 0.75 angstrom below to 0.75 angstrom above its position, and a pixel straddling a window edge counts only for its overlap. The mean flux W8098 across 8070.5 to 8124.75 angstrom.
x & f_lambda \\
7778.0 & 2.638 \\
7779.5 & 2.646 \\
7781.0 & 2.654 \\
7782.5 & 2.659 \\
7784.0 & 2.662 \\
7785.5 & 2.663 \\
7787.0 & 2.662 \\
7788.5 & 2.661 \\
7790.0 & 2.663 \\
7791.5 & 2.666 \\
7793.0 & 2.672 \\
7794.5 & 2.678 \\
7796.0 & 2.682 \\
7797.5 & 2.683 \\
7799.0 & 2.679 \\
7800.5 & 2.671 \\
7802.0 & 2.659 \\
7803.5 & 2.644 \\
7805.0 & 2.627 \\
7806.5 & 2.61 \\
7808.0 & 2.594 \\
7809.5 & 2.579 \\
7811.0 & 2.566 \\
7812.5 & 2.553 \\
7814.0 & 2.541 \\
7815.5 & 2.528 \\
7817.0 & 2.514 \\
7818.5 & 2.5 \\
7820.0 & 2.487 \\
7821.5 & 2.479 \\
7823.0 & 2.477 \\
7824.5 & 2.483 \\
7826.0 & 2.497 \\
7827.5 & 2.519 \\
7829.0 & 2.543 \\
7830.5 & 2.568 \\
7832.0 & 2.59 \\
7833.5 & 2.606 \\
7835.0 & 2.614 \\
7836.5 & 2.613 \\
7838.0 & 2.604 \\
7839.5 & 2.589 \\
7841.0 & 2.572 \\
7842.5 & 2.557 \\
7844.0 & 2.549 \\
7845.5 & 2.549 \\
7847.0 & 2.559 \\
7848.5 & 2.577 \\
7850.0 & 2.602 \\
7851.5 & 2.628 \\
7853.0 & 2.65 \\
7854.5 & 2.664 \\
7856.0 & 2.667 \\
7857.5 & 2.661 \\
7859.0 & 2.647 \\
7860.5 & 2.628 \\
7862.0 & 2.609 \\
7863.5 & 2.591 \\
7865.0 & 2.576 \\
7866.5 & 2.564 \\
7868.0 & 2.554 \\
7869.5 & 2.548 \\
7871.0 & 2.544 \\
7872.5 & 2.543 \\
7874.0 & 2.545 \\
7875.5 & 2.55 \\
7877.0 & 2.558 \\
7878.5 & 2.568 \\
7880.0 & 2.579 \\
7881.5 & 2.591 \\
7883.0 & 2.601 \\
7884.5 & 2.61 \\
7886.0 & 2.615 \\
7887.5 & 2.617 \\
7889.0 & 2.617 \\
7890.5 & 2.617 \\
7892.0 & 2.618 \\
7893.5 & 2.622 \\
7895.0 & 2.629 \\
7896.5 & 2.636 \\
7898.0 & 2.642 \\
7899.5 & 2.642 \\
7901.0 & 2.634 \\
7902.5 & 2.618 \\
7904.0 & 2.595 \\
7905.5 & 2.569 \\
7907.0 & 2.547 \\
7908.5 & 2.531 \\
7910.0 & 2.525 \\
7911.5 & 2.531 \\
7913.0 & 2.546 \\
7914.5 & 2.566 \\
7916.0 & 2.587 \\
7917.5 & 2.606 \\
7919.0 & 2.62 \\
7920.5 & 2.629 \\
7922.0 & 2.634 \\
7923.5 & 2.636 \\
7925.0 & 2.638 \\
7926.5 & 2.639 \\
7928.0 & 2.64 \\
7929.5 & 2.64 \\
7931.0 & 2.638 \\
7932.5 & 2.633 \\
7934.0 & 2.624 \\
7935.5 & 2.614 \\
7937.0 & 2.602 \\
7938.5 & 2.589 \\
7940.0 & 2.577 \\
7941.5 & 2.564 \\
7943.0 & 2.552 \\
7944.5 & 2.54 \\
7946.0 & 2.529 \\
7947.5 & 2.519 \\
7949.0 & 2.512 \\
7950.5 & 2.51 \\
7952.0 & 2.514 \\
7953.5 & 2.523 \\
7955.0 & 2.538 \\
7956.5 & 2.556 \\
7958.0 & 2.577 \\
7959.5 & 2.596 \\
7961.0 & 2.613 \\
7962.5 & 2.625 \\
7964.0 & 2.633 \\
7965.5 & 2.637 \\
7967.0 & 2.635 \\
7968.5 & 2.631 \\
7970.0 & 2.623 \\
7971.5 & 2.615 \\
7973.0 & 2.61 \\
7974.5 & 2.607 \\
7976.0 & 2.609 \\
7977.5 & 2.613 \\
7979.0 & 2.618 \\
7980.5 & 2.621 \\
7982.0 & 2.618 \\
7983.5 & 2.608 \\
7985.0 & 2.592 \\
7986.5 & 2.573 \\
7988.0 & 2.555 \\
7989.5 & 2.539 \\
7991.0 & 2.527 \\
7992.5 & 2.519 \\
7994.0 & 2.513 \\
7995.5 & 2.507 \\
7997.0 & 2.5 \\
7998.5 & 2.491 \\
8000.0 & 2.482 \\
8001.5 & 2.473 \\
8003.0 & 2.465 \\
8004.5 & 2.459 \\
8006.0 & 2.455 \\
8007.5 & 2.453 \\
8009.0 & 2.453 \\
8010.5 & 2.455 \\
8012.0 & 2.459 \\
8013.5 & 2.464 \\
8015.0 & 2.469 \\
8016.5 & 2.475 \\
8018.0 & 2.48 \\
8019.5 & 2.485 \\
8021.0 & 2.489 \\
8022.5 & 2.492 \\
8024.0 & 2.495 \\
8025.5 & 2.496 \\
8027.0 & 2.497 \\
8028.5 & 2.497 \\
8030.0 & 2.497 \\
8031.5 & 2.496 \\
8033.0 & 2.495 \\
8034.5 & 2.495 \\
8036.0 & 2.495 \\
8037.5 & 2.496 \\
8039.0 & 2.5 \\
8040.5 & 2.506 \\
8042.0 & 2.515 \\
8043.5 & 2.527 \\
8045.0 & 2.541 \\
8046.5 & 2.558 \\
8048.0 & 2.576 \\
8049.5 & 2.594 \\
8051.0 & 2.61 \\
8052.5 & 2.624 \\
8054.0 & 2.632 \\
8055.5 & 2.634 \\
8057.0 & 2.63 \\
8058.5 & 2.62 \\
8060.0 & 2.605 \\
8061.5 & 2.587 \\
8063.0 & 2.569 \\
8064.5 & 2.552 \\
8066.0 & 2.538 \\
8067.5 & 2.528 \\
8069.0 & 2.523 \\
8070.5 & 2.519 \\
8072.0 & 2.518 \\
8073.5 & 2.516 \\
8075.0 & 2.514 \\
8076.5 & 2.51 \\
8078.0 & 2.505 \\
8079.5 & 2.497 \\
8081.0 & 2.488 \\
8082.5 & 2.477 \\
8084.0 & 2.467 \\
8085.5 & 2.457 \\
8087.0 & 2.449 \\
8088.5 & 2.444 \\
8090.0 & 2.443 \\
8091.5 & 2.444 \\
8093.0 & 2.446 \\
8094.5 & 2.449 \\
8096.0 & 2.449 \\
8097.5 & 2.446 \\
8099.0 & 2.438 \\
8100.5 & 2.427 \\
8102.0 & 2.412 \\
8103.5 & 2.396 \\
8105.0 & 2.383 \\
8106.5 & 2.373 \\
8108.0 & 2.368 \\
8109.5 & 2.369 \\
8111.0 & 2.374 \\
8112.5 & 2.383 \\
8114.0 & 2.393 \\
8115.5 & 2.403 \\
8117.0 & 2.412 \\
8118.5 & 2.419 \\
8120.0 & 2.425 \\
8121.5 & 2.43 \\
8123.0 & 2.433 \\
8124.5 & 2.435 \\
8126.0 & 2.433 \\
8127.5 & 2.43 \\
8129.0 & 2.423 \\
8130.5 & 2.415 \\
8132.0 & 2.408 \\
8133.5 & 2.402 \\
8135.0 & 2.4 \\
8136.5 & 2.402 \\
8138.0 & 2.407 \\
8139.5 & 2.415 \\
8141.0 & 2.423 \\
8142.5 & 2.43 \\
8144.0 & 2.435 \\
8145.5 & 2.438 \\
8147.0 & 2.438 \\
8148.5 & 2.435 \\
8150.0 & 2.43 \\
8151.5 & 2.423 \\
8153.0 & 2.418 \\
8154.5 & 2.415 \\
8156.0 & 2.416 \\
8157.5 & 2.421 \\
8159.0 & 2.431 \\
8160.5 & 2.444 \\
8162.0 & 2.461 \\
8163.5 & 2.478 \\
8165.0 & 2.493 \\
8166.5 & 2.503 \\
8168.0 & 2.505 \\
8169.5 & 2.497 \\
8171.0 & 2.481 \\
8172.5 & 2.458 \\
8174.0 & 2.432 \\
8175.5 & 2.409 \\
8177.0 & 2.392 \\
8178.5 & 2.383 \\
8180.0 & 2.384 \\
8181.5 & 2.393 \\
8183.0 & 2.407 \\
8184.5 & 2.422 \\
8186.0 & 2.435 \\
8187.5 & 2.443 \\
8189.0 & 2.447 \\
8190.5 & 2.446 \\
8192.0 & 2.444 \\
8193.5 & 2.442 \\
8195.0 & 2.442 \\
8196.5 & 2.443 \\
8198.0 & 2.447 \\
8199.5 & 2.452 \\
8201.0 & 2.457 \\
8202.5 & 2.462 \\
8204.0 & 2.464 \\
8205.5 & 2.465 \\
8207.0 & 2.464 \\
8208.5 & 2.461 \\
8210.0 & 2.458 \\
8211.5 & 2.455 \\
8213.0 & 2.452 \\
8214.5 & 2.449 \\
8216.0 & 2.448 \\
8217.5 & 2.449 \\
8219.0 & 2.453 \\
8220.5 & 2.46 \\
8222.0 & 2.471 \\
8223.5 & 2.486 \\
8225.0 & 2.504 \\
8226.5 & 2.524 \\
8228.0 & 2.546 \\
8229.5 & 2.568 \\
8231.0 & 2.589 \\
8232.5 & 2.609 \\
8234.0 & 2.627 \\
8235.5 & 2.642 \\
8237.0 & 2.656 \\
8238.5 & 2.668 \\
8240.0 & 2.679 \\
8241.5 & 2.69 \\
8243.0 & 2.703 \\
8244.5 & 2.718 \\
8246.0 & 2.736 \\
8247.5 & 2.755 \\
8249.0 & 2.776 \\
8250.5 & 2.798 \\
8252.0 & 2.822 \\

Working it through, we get 2.44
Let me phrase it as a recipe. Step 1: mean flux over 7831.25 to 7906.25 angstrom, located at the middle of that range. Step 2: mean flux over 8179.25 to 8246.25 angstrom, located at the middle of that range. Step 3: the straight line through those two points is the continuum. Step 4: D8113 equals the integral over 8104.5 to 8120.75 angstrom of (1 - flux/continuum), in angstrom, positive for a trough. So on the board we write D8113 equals 0.9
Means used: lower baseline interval 2.6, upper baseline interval 2.51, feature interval 2.39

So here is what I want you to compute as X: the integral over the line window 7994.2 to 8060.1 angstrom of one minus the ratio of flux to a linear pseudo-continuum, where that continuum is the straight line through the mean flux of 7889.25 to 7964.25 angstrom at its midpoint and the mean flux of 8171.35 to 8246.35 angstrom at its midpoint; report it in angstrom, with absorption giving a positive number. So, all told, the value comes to 1.1 angstrom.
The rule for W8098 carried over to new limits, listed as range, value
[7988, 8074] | 2.52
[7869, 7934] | 2.6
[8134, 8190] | 2.43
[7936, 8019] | 2.55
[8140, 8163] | 2.43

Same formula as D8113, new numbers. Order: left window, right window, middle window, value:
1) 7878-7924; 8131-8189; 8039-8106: -0.6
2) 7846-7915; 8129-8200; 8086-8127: 0.8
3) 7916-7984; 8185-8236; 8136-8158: 0.8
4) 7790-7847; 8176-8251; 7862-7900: -0.3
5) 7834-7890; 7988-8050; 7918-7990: -1.7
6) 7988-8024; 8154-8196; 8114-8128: 0.2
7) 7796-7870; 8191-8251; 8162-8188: 1.1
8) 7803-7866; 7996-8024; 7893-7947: -1.6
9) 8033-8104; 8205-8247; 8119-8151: 1.4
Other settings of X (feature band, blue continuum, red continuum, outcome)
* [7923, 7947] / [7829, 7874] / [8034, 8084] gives -0.3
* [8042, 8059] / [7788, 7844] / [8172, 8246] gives -0.4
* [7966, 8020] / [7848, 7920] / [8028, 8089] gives 0.4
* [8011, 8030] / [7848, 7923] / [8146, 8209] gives 0.3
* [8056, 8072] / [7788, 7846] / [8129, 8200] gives -0.6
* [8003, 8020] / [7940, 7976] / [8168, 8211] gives 0.5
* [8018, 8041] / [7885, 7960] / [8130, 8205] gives 0.3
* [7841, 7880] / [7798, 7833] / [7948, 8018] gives -0.4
